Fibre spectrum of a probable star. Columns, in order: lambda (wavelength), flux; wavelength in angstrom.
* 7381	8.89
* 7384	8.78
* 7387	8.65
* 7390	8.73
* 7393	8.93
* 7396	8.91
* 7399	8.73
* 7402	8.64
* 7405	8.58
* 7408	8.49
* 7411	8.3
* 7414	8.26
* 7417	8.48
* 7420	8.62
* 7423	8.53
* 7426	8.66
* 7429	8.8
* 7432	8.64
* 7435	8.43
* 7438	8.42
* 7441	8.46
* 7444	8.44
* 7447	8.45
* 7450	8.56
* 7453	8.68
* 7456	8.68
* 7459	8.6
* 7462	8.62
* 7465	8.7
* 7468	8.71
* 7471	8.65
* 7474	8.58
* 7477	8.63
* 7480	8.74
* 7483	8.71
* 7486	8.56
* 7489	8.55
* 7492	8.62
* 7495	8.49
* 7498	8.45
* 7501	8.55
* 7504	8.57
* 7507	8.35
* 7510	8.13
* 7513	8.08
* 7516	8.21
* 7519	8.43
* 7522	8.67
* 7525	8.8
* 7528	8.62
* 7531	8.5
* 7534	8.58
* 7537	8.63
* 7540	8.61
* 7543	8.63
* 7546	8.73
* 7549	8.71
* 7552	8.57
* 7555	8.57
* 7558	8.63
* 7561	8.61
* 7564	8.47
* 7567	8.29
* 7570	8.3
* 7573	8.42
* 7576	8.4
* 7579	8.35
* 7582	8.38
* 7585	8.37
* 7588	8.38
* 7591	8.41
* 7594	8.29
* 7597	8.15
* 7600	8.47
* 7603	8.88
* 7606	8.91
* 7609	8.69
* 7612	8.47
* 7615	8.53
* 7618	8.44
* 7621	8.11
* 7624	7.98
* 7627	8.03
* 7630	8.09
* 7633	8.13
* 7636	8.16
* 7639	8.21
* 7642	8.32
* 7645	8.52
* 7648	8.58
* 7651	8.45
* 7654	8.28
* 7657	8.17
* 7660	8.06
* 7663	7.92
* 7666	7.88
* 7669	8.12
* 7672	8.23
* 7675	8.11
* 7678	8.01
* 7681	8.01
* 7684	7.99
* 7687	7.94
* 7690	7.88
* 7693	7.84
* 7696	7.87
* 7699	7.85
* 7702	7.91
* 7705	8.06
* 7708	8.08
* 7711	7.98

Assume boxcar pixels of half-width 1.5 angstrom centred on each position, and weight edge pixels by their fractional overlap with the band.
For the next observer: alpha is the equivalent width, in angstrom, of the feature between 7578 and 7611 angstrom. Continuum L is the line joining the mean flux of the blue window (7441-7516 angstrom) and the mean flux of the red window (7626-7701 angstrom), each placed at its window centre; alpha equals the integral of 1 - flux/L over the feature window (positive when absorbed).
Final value -0.9 angstrom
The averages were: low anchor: 8.54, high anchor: 8.11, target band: 8.48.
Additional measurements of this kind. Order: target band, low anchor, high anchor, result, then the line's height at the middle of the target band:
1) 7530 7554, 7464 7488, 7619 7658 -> -0.38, 8.49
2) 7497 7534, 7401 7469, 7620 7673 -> -0.18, 8.41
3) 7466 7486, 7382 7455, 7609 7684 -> -0.39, 8.5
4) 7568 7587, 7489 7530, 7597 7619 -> 0.42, 8.56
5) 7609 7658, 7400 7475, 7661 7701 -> -1.24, 8.09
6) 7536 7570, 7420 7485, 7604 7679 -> -0.61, 8.42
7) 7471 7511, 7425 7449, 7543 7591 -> -0.14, 8.51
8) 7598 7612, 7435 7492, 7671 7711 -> -0.81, 8.21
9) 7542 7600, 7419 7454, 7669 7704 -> -1.49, 8.24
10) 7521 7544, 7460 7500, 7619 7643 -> -0.50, 8.45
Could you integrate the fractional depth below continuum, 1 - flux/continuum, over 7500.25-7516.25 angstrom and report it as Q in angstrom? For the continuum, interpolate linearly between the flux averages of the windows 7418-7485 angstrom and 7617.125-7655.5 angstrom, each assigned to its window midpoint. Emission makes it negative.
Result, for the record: 0.3 angstrom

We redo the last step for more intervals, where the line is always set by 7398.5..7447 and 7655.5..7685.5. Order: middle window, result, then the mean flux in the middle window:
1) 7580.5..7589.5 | -0.18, 8.38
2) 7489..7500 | -0.18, 8.53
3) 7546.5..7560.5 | -0.60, 8.63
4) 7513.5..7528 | -0.30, 8.51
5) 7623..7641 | 0.03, 8.11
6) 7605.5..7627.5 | -0.63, 8.39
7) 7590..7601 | -0.17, 8.32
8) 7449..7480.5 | -0.77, 8.65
